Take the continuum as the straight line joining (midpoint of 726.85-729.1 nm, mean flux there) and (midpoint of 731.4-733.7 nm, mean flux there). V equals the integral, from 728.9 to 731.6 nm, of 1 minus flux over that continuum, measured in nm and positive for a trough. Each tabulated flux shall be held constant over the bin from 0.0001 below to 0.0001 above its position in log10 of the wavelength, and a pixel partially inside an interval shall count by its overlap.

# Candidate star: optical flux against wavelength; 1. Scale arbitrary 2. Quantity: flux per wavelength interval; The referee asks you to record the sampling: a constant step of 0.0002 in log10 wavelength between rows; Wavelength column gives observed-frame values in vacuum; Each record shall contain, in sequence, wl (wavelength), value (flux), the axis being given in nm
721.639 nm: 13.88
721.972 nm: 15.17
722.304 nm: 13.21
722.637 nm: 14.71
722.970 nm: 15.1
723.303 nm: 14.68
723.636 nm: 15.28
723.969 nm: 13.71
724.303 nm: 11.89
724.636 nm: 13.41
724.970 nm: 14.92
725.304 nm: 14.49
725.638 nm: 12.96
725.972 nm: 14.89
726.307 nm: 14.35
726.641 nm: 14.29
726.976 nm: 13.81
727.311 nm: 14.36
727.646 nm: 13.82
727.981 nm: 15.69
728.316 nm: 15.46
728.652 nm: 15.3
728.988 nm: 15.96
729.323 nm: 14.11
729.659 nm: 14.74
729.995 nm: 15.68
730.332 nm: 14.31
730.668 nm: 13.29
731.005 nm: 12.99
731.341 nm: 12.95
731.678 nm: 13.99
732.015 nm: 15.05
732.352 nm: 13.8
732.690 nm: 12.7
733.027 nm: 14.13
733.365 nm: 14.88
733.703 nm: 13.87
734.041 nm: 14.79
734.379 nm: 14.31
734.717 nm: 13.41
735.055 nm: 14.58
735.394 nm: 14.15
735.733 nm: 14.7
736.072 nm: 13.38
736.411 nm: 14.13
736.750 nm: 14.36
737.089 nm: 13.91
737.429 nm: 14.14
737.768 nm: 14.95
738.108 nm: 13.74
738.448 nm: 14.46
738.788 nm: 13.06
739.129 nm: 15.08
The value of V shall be 0.05 nm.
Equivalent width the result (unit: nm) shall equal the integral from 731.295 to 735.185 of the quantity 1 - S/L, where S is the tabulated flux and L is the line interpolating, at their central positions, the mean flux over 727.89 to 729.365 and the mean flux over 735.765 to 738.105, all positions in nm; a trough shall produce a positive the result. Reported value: 0.17 nm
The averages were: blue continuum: 15.4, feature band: 14.1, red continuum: 14.2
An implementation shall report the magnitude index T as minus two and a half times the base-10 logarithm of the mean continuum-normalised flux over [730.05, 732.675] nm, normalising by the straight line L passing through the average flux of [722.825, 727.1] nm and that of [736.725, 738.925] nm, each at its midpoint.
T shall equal 0.03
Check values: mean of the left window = 14.1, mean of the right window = 14.1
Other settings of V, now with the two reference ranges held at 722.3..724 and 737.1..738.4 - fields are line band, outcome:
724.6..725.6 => 0.025 nm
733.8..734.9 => 0.014 nm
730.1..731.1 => 0.050 nm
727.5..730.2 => -0.115 nm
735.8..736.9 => 0.021 nm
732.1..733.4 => 0.048 nm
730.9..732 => 0.064 nm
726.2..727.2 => 0.026 nm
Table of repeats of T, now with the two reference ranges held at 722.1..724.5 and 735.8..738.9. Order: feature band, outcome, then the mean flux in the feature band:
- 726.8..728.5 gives -0.04 mag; 14.6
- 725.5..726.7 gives 0.00 mag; 14.1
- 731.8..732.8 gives 0.01 mag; 13.9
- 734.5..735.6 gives 0.00 mag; 14.1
